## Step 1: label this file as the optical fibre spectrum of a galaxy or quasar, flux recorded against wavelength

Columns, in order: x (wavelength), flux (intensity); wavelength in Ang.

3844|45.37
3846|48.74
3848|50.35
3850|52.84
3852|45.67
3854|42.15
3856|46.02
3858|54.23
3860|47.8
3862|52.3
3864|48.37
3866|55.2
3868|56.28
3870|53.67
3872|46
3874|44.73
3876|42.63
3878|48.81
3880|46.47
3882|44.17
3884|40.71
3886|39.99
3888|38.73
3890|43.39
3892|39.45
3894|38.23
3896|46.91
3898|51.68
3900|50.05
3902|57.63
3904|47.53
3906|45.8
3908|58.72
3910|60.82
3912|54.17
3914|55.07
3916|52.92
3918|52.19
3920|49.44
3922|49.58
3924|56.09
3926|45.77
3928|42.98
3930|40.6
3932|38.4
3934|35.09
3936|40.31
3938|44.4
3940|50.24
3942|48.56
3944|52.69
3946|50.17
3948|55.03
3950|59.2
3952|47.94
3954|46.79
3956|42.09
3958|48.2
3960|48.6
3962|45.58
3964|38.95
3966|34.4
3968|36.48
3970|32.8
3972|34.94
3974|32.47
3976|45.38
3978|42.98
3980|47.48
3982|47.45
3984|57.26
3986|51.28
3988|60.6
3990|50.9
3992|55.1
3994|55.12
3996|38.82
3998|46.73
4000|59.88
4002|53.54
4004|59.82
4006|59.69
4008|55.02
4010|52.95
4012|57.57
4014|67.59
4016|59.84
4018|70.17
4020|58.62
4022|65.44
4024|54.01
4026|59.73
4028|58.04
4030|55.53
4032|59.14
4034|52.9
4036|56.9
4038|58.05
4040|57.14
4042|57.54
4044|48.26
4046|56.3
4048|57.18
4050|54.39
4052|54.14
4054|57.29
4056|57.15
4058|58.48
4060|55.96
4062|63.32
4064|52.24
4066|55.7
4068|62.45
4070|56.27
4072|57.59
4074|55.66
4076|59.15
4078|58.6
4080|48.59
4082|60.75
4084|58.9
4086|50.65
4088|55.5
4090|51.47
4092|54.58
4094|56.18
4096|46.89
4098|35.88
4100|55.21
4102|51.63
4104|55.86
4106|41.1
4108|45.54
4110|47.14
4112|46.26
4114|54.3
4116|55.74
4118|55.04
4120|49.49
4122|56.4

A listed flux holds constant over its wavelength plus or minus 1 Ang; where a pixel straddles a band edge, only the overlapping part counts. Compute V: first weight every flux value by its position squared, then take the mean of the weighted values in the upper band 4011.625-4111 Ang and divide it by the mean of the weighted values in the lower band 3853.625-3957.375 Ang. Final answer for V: 1.25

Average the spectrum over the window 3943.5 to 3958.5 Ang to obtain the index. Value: 50.3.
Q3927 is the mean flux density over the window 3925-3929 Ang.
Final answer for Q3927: 44.4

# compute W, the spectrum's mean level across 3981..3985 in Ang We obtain 52.4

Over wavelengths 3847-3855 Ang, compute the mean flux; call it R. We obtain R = 47.8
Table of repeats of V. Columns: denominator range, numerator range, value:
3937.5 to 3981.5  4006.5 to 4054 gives 1.33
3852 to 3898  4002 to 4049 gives 1.35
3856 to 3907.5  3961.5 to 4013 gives 1.08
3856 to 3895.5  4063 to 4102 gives 1.30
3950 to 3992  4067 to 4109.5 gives 1.25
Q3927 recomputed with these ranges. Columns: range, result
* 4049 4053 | 54.3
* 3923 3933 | 44.8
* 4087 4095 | 54.4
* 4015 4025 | 61.6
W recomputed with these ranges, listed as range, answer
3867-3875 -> 50.2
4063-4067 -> 54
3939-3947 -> 50.4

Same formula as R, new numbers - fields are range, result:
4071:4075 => 56.6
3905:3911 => 55.1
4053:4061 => 57.2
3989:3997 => 50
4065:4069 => 59.1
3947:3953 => 54.1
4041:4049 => 54.8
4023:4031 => 56.8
